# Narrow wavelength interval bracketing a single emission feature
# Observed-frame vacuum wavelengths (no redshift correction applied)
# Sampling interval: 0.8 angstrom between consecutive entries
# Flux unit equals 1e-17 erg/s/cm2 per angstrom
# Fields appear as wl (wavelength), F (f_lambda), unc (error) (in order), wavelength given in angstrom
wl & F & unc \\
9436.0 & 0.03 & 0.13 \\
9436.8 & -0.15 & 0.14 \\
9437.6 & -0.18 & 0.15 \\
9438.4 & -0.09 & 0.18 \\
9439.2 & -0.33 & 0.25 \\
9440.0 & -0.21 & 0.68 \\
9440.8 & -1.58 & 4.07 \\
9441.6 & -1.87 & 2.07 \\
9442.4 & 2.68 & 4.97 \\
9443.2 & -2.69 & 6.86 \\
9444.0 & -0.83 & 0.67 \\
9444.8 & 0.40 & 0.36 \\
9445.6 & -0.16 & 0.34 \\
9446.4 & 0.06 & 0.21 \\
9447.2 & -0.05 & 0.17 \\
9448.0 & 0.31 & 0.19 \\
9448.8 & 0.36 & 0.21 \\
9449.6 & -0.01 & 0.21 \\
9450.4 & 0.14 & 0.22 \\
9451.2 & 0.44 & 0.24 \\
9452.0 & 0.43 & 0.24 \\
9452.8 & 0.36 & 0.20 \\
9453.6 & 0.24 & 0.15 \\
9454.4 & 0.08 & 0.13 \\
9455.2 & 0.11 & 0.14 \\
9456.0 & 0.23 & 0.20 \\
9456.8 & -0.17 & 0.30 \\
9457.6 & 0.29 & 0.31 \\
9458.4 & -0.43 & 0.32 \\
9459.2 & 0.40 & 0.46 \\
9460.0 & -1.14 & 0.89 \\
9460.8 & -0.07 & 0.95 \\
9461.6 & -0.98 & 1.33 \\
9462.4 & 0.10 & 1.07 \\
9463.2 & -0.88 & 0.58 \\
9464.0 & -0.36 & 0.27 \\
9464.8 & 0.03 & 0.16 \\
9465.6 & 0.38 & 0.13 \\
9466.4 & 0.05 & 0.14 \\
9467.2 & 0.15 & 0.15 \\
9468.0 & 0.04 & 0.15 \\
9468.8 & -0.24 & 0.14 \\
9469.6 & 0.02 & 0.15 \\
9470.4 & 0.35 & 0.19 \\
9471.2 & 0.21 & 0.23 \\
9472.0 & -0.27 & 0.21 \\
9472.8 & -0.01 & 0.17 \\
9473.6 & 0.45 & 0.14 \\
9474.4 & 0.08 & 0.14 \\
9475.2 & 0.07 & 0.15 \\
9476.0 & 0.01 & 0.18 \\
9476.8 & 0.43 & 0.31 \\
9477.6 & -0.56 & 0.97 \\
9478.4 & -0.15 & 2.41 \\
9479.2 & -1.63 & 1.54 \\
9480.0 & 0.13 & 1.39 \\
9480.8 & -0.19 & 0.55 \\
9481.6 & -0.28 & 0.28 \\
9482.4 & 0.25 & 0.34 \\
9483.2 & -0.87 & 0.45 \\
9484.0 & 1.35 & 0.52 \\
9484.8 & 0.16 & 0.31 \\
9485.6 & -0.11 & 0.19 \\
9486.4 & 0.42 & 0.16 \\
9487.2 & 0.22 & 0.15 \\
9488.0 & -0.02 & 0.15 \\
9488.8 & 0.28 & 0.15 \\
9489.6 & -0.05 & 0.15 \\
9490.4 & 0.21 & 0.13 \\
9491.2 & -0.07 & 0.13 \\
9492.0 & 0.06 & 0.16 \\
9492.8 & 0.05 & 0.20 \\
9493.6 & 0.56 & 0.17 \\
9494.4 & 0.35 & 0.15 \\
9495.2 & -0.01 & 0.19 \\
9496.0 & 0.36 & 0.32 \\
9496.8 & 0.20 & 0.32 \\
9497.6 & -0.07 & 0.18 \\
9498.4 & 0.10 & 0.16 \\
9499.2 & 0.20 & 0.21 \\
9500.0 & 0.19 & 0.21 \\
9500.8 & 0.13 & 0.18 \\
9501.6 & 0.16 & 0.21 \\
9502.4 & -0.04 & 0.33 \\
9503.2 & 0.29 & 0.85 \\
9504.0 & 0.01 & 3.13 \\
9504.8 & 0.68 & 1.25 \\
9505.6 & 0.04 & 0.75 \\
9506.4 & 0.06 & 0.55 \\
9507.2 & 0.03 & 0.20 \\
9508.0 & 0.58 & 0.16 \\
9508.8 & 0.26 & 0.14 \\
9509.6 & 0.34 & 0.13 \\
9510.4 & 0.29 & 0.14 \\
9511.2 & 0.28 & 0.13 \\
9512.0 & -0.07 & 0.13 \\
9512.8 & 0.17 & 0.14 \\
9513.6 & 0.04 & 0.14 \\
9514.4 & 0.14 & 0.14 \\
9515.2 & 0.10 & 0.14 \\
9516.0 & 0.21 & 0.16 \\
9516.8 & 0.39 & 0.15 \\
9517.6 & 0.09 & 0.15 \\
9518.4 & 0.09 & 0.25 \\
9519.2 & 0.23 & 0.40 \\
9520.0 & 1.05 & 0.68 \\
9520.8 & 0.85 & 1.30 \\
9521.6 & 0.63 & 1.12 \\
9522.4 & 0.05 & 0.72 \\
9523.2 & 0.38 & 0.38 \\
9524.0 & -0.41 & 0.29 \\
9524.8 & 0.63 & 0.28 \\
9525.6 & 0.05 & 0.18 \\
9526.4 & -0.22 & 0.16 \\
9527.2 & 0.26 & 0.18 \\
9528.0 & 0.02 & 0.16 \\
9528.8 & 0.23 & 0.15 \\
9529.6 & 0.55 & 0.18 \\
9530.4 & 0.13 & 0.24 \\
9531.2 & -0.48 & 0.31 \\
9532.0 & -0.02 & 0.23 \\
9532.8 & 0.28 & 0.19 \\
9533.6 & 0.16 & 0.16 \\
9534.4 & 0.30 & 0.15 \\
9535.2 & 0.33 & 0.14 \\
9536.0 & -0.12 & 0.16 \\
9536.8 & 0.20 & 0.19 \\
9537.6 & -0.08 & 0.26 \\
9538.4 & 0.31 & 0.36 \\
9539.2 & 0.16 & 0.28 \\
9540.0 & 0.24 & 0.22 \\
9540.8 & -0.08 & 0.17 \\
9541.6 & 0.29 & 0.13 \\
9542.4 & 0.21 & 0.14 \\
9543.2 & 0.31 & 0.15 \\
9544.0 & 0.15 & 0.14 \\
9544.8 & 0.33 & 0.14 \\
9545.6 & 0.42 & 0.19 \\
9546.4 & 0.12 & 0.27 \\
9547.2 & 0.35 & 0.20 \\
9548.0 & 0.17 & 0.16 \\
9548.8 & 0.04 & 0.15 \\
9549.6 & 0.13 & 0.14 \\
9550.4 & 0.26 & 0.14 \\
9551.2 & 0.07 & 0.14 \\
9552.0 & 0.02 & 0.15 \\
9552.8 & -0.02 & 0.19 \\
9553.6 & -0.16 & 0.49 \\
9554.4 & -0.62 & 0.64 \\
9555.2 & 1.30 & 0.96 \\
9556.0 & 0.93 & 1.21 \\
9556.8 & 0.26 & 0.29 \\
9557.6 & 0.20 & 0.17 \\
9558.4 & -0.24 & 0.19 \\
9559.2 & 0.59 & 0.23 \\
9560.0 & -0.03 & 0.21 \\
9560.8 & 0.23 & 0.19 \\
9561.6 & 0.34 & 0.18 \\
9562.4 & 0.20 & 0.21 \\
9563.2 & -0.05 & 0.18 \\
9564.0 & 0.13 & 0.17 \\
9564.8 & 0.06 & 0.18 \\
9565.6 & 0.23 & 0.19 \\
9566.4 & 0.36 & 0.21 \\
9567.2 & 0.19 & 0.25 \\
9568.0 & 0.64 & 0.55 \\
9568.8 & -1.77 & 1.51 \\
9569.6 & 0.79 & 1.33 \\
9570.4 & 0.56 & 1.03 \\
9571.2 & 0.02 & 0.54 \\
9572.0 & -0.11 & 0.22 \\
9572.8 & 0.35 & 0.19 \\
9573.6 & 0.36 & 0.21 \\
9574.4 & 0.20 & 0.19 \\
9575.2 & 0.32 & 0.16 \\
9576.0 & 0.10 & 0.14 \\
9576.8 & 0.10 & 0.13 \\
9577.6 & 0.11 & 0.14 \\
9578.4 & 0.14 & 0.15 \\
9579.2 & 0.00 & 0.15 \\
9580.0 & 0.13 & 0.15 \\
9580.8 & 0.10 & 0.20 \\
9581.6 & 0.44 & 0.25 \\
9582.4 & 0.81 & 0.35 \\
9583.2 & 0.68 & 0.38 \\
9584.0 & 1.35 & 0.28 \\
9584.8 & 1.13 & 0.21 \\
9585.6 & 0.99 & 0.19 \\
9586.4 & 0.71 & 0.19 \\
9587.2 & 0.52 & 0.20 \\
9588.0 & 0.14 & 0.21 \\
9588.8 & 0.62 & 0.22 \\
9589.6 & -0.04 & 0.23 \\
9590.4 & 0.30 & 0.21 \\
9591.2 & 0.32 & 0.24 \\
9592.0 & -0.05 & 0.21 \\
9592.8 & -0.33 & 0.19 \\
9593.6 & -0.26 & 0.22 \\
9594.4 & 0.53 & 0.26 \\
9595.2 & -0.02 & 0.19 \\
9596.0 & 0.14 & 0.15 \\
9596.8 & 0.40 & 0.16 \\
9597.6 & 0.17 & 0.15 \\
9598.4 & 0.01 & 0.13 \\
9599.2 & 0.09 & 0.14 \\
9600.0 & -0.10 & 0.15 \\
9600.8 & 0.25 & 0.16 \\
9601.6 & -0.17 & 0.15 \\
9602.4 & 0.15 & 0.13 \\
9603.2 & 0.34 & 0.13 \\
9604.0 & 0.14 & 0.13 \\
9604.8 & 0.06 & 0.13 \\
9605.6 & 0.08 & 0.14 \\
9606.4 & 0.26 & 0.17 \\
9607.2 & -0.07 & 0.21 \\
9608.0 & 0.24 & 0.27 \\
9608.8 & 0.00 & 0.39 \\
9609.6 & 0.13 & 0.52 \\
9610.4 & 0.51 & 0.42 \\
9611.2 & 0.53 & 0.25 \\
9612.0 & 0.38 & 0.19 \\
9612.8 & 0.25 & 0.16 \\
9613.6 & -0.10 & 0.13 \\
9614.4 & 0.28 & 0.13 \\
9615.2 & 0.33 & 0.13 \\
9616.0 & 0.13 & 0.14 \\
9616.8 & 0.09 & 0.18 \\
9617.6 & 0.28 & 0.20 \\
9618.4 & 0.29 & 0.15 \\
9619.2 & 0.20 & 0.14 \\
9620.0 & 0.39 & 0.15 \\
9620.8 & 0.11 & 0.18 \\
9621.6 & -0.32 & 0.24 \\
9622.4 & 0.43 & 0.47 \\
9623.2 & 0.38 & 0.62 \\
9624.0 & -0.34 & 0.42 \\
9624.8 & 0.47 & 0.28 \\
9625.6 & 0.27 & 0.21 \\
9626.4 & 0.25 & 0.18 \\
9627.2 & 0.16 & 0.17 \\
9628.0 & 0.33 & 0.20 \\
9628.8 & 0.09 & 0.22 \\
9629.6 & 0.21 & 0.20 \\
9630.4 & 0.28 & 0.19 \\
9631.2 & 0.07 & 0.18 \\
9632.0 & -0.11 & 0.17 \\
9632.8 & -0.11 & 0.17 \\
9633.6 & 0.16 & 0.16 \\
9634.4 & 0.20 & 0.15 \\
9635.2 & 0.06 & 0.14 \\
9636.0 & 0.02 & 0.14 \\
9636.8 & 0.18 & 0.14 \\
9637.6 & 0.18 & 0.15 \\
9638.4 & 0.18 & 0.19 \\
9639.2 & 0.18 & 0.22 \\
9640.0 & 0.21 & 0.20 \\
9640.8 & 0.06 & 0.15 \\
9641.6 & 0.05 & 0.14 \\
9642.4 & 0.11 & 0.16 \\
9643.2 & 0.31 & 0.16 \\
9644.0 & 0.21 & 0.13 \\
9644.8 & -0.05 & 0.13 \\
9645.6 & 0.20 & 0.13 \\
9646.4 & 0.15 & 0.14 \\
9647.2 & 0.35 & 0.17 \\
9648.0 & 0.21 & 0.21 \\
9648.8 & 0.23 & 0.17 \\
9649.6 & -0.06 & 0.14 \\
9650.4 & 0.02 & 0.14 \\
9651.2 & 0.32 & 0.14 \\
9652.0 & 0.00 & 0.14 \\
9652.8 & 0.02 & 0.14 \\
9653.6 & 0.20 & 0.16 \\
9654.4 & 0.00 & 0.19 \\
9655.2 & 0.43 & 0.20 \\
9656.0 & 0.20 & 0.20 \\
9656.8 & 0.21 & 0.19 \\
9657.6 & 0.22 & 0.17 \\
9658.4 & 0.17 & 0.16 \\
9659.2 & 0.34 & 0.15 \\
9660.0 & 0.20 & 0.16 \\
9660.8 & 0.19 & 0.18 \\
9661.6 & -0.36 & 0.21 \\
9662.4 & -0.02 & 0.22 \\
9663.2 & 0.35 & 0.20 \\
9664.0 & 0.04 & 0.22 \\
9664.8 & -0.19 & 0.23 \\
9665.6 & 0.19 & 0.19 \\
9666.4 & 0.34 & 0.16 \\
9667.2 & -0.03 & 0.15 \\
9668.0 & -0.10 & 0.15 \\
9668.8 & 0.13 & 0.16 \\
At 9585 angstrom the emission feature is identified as H-beta 4861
